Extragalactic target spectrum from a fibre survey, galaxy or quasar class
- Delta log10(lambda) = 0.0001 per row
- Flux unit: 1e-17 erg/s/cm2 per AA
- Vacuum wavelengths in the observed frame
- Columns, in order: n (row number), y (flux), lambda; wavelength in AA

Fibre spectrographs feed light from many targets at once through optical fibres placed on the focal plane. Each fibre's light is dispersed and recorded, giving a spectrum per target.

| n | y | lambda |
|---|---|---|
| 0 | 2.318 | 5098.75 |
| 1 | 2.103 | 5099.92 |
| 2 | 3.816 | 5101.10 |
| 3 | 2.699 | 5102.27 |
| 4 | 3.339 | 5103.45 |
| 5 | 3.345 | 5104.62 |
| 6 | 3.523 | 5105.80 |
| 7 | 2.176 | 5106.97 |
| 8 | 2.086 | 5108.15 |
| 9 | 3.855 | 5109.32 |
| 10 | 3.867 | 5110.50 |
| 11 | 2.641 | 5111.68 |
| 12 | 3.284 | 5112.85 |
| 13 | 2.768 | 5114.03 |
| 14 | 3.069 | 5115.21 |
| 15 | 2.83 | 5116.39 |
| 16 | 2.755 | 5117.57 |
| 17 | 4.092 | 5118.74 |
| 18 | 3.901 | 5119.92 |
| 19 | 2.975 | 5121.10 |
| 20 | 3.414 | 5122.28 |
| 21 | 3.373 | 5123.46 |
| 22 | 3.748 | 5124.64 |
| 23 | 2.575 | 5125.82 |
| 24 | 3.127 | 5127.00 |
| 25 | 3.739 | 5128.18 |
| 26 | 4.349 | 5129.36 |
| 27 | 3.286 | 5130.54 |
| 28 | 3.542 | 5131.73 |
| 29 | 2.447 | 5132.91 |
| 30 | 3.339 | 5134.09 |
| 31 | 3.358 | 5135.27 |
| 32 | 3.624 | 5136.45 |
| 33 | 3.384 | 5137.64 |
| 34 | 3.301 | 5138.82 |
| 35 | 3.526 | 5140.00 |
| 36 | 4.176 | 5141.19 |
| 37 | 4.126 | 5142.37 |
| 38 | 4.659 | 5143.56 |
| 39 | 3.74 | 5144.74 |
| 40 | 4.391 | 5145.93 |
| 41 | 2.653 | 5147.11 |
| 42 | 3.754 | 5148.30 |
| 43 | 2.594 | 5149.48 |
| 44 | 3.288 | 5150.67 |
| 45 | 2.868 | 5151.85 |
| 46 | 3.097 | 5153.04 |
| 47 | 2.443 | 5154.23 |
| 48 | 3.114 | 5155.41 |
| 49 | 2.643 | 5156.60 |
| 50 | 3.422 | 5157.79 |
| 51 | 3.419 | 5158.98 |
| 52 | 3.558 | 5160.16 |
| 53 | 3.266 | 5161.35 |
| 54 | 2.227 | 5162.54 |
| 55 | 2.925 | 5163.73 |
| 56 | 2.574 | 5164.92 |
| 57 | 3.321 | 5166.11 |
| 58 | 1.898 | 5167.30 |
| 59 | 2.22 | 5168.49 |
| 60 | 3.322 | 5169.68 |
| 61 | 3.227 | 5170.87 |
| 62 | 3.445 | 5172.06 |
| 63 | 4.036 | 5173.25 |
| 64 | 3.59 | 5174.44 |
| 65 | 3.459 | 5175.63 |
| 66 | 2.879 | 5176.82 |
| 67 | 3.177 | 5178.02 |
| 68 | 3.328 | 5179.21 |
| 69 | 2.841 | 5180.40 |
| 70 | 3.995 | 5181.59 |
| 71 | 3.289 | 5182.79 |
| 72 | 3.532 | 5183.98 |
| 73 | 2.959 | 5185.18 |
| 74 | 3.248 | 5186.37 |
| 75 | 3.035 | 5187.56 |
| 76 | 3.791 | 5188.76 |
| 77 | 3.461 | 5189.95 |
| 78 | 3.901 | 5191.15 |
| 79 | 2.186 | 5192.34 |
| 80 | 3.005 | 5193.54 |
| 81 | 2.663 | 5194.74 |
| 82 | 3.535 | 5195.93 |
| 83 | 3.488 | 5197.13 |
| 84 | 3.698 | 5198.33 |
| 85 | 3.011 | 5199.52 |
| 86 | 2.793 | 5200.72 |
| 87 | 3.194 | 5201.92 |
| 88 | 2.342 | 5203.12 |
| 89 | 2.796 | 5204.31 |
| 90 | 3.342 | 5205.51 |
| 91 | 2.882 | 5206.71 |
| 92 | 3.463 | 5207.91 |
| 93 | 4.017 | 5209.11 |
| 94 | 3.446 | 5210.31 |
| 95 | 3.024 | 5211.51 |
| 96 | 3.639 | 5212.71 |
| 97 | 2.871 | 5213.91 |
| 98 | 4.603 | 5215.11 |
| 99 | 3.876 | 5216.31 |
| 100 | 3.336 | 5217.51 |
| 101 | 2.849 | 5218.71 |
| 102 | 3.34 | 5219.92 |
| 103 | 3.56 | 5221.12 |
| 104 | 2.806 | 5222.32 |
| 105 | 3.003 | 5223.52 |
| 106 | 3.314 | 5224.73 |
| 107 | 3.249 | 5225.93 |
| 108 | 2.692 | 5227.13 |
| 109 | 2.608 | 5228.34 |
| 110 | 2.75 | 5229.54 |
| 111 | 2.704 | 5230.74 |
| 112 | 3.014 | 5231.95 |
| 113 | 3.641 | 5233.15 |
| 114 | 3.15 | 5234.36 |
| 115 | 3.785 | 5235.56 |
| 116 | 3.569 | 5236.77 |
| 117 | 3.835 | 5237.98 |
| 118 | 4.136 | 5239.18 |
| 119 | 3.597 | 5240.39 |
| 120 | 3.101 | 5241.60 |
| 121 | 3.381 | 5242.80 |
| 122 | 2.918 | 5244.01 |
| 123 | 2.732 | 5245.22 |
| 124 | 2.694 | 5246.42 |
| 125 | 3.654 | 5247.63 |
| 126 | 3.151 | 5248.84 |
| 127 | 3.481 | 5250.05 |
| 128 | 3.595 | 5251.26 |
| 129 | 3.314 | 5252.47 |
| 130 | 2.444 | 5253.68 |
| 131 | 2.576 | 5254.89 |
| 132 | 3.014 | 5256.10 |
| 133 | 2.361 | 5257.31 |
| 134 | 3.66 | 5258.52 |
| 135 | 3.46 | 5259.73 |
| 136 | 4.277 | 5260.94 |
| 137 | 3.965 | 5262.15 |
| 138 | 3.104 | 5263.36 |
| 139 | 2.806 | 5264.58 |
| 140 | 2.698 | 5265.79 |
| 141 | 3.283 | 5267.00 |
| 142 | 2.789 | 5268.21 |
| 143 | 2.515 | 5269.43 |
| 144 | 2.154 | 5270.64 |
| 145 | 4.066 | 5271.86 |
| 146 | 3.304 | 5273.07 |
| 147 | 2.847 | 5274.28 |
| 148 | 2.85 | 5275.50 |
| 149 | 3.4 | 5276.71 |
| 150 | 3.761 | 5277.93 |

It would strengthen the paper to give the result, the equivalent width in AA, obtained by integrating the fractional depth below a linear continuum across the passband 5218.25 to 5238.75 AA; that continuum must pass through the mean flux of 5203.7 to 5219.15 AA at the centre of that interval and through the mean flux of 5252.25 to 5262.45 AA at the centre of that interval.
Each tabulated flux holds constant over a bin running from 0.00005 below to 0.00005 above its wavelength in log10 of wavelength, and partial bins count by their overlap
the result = 0.9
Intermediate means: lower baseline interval 3.4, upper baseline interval 3.21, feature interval 3.18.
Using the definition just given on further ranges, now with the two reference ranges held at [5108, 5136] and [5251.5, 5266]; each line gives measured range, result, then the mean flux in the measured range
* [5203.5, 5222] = -1.0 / 3.38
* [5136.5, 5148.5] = -1.8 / 3.76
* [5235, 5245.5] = -1.0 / 3.47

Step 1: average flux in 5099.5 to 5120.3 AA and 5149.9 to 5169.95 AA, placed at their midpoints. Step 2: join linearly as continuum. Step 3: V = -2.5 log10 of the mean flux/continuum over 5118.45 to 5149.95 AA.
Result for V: -0.17 mag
